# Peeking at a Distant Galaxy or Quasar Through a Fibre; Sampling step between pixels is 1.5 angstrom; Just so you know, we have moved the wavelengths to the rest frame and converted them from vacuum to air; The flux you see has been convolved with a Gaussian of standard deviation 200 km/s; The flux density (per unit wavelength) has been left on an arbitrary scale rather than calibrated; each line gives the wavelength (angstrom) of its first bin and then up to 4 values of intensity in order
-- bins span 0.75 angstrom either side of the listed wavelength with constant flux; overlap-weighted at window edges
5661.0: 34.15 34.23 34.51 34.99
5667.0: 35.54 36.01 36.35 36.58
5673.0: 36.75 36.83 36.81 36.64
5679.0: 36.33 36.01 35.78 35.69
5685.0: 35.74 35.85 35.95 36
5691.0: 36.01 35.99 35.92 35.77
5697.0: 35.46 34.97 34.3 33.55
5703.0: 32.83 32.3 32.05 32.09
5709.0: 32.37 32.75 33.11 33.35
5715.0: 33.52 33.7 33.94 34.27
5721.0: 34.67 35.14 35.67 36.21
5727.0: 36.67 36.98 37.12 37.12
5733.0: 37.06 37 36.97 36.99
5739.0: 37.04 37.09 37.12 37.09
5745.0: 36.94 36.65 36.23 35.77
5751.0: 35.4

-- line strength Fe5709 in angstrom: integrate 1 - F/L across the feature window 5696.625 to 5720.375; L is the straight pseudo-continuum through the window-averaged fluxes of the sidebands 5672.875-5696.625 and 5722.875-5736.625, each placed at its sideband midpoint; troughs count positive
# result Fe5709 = 1.98 angstrom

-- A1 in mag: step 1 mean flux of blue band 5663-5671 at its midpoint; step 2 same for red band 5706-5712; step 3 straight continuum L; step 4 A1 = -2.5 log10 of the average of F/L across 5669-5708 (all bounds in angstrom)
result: -0.04 mag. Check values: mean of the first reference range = 35.5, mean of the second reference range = 32.4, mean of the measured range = 35.4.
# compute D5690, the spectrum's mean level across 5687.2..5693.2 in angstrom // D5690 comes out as 36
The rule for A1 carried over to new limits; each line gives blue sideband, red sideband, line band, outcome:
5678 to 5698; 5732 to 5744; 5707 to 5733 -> 0.06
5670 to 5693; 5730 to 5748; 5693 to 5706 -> 0.07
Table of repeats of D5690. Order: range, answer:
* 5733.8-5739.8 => 37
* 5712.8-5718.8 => 33.6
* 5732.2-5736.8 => 37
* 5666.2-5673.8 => 36.2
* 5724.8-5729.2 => 36.6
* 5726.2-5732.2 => 37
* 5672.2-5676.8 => 36.8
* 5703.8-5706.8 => 32.2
